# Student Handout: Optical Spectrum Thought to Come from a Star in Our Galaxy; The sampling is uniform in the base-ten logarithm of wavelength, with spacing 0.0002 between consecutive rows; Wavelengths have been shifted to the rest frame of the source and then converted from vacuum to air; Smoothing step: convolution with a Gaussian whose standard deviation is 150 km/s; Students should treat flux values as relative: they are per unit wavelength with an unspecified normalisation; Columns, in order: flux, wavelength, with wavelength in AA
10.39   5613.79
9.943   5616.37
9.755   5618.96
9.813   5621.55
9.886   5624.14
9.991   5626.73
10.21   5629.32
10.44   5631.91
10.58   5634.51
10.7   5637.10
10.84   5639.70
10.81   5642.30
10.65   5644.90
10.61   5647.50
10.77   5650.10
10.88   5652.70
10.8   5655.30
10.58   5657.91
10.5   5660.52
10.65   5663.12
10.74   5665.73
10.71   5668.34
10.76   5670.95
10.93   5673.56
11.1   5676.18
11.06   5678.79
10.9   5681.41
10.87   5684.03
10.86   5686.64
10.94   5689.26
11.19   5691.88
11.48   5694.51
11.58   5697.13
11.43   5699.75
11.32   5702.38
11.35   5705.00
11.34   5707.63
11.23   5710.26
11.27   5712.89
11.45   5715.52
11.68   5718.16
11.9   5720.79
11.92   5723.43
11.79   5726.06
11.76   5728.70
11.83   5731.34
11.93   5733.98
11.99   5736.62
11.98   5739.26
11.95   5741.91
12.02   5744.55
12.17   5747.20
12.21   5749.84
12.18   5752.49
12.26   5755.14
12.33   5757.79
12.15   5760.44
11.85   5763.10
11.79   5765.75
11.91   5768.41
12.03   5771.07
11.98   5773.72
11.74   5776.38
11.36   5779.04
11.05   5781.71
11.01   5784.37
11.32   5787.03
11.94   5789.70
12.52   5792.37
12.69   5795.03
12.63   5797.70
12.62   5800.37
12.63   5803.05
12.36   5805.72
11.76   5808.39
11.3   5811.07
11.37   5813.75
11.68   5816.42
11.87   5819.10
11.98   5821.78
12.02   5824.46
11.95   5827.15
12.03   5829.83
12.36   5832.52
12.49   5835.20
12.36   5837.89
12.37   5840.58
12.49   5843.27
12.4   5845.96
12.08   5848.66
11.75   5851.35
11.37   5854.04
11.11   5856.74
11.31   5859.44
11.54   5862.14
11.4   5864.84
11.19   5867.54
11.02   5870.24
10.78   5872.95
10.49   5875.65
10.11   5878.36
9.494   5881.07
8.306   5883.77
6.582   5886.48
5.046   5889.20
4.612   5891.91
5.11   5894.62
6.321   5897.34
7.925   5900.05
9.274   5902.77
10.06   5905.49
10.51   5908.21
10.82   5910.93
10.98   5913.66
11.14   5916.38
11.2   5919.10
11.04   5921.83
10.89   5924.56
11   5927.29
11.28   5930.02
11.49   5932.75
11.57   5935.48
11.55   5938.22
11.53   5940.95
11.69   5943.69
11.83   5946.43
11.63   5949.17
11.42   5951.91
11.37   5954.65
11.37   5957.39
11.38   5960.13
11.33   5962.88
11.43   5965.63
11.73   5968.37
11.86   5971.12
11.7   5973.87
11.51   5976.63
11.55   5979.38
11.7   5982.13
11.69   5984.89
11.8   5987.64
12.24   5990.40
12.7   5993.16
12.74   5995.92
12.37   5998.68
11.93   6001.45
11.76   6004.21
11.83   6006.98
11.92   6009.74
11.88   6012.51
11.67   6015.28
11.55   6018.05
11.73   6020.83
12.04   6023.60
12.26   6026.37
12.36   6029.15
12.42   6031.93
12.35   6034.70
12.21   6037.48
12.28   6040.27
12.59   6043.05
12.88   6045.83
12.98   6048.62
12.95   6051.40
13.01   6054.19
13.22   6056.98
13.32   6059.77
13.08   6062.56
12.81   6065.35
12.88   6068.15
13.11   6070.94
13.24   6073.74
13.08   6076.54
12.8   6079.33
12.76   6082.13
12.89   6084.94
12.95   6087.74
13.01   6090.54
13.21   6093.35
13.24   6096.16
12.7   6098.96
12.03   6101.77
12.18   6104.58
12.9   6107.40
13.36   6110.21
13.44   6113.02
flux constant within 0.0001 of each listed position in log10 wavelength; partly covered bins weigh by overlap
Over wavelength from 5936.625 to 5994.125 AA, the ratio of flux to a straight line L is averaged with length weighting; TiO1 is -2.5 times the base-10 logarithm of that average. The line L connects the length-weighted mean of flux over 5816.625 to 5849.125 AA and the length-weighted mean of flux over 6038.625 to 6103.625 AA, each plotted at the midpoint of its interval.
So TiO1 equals 0.08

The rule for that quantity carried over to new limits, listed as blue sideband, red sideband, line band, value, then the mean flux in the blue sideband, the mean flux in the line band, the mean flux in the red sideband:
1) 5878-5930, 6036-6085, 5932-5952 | -0.17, 9.01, 11.6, 12.9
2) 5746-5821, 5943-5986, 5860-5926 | 0.24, 12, 9.43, 11.6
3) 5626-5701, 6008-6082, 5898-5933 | 0.15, 10.8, 10.5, 12.6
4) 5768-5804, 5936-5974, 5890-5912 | 0.41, 12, 7.97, 11.6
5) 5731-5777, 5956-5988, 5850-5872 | 0.05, 12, 11.3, 11.6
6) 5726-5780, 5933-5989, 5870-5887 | 0.22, 12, 9.59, 11.6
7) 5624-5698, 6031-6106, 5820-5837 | -0.05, 10.8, 12.1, 12.8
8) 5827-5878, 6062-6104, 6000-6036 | 0.05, 11.7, 12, 12.9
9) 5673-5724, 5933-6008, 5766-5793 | -0.02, 11.3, 11.7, 11.7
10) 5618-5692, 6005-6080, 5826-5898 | 0.13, 10.6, 10.3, 12.5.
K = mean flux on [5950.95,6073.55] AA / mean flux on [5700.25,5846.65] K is 1.02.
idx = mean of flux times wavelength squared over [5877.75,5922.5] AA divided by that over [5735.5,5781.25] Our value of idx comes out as 0.8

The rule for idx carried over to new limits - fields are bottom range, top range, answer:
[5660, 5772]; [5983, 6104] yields 1.21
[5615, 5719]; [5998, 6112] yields 1.33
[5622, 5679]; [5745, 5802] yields 1.18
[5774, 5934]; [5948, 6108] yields 1.20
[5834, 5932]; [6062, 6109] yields 1.35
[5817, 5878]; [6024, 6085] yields 1.17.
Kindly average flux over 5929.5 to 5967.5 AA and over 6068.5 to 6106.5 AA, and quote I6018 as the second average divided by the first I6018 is 1.12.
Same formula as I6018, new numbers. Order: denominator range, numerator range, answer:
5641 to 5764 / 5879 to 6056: 0.98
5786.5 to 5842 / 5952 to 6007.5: 0.97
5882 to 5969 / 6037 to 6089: 1.28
